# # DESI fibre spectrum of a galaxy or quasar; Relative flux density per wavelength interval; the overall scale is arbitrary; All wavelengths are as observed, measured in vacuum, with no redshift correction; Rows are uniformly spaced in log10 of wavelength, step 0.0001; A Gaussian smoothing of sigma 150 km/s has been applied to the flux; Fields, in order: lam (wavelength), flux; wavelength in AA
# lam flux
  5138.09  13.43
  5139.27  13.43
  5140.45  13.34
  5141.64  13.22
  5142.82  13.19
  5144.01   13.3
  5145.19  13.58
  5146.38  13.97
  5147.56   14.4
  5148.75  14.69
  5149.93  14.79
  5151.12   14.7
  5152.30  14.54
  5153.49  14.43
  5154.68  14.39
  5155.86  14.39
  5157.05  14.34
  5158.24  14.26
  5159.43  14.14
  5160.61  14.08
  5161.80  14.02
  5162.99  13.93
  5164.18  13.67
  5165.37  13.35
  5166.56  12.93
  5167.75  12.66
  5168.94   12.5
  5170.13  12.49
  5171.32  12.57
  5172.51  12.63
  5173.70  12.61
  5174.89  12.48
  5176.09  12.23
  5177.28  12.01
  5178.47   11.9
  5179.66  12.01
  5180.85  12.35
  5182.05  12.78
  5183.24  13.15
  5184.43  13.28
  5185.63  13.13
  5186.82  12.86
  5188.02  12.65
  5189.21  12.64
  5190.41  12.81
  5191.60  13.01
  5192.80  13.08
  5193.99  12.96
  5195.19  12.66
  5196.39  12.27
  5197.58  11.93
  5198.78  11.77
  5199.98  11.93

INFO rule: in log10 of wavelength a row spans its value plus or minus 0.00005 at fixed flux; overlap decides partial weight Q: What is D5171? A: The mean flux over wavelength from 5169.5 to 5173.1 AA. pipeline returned 12.6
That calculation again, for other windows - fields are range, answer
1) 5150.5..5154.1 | 14.5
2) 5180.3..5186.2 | 12.9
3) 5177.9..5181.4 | 12.1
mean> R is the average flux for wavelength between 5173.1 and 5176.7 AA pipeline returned 12.4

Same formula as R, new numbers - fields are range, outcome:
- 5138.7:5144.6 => 13.3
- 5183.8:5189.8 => 12.9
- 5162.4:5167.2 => 13.5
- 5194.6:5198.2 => 12.3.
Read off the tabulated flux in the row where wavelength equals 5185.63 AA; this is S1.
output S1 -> 13.13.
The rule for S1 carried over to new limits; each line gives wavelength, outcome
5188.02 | 12.65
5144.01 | 13.3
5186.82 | 12.86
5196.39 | 12.27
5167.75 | 12.66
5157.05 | 14.34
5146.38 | 13.97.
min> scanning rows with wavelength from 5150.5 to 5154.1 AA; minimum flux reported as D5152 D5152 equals 14.43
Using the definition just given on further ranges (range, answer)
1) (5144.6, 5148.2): 13.58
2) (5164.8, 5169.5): 12.5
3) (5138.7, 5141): 13.34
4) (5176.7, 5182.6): 11.9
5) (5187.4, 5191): 12.64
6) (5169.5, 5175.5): 12.48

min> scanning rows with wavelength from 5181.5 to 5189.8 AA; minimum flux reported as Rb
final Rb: 12.64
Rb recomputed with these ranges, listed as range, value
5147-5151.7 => 14.4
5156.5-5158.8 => 14.26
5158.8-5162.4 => 14.02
